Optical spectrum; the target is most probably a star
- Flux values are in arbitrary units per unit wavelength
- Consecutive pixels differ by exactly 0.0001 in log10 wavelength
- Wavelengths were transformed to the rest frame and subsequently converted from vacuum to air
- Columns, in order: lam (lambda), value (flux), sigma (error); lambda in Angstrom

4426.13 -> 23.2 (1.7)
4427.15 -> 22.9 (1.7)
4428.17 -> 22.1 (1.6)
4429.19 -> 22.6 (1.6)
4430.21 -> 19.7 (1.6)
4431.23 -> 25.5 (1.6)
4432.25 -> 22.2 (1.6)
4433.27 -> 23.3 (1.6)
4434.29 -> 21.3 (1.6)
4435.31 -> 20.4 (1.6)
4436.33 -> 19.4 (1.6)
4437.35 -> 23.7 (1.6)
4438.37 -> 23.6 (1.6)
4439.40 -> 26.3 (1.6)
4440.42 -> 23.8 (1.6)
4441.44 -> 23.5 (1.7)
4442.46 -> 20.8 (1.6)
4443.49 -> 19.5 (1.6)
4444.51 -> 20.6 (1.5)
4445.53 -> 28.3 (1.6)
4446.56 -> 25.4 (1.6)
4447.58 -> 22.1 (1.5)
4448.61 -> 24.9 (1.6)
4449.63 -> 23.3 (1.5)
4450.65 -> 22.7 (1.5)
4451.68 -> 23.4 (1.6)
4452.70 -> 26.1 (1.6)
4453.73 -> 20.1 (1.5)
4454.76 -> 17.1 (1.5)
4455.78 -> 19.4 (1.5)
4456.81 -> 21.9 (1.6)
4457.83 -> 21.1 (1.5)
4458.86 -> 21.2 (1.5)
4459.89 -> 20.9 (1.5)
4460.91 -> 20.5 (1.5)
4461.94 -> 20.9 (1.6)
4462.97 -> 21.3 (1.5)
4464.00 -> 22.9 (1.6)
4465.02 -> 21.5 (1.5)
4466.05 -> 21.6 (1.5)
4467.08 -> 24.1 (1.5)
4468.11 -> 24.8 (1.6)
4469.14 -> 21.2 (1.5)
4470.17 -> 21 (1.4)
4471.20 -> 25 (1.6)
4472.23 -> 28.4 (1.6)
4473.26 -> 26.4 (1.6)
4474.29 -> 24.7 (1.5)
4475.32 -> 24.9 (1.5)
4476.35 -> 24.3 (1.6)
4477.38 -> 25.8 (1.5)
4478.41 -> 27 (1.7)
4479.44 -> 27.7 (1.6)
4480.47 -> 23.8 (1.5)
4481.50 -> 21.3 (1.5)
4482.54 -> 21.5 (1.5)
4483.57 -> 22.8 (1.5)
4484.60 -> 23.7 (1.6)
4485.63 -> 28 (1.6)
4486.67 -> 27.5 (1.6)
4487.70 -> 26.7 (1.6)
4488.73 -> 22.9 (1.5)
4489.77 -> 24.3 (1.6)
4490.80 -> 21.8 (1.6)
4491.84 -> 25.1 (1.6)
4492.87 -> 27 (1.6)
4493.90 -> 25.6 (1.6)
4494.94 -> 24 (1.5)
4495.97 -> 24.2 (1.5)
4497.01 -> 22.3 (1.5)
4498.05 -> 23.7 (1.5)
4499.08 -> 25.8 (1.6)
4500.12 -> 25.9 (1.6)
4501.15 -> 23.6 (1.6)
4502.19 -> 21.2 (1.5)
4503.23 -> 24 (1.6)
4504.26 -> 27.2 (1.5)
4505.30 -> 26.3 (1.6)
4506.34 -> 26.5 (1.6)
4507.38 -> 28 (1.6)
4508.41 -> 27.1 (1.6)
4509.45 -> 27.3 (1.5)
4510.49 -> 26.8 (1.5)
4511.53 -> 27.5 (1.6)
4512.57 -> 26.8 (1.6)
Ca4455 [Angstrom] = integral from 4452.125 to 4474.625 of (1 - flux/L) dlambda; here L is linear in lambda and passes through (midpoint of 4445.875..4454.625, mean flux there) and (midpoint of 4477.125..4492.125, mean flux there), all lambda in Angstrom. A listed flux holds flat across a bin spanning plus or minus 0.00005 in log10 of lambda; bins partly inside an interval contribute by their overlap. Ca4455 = 1.4 Angstrom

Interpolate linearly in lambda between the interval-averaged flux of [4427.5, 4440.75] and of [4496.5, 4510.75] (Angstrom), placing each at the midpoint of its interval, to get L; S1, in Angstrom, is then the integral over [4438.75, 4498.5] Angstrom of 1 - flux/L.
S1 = 1.22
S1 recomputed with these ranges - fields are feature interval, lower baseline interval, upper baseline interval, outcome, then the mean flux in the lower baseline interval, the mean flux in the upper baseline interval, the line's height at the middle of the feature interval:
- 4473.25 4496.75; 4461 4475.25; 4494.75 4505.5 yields -0.89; 23.3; 24.3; 23.9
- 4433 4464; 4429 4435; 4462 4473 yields 0.68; 22.4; 23.2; 22.7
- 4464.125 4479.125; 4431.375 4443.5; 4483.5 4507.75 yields -0.24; 22.5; 24.9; 23.9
